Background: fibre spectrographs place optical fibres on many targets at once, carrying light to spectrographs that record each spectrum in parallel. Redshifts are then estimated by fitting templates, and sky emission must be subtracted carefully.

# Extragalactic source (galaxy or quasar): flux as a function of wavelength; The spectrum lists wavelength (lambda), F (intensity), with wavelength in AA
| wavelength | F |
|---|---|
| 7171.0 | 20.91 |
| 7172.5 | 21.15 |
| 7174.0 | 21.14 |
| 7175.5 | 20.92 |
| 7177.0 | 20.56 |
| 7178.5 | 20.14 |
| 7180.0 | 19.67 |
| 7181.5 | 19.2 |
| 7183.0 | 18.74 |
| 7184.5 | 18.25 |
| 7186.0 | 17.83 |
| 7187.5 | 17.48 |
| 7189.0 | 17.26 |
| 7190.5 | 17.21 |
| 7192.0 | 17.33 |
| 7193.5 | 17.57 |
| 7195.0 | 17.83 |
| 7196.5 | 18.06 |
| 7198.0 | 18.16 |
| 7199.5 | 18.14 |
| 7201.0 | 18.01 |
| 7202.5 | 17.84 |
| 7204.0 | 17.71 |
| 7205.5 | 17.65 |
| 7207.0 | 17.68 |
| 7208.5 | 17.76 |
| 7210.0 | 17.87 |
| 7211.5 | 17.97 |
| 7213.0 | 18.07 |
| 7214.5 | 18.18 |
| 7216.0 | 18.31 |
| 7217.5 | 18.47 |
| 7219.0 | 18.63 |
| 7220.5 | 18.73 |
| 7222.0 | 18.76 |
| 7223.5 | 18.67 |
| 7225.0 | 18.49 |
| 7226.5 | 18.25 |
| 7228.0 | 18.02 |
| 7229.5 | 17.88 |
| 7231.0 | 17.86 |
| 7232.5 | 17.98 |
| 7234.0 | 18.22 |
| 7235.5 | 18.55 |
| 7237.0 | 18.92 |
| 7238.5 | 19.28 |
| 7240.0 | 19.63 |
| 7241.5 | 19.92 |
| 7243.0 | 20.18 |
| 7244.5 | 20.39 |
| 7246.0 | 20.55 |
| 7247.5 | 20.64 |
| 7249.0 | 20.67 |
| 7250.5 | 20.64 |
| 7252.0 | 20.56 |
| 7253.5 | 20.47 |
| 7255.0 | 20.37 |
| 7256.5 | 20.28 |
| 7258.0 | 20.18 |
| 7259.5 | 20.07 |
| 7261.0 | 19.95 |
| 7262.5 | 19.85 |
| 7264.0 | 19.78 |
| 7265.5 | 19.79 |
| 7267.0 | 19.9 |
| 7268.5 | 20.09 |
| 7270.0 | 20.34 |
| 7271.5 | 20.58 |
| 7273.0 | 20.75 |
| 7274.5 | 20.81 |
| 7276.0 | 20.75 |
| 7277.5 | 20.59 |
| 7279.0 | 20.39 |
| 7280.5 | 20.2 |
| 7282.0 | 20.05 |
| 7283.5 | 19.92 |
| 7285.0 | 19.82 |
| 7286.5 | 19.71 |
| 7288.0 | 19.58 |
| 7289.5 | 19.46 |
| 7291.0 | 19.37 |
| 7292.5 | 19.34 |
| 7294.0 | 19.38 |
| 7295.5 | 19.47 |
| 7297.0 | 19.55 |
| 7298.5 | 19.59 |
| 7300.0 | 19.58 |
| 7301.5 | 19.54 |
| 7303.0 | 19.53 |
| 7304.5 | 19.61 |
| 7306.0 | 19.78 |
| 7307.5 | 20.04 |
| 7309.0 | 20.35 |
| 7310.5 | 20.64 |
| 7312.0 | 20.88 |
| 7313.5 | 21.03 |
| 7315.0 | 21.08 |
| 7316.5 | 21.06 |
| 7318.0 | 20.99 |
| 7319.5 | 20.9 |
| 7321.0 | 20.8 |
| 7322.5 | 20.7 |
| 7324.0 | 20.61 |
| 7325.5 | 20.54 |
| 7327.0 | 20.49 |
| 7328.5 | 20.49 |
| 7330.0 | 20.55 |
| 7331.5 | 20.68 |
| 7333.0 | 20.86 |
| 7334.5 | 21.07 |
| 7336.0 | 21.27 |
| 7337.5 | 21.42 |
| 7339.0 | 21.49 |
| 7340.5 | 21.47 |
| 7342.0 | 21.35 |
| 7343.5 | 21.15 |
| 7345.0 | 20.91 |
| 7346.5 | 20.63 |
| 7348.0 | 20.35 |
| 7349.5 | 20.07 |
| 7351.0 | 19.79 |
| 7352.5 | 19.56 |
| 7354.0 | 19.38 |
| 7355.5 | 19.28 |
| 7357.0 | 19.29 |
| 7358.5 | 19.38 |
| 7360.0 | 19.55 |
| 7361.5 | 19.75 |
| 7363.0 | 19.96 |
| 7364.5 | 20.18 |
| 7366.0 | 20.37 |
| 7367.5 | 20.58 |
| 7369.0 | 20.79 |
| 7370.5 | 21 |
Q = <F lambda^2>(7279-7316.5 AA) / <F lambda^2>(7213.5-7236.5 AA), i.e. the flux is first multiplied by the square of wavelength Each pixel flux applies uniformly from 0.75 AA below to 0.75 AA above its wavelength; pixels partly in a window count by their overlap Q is 1.1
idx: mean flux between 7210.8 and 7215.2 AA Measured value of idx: 18.1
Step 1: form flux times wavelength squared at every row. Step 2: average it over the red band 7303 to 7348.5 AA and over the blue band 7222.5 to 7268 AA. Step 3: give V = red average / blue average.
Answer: 1.1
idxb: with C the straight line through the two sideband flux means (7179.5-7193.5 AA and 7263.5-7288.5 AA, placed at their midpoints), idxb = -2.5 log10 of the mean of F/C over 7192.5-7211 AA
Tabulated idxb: 0.03 mag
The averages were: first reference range 18.1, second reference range 20.2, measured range 17.9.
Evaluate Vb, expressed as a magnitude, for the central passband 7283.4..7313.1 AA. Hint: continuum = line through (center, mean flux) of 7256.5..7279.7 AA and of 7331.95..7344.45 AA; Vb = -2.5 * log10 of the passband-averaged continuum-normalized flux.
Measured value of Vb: 0.05 mag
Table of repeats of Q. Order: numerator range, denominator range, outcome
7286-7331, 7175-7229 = 1.13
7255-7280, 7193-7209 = 1.16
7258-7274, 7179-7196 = 1.14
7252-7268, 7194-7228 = 1.12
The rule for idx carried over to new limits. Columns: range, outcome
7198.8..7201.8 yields 18.1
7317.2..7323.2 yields 20.9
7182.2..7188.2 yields 18.1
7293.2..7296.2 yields 19.4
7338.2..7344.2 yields 21.4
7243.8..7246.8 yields 20.5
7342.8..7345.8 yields 21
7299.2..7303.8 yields 19.6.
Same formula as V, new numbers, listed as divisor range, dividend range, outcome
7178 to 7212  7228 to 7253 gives 1.09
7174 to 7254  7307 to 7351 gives 1.15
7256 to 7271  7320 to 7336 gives 1.05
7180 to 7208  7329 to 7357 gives 1.20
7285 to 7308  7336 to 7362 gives 1.05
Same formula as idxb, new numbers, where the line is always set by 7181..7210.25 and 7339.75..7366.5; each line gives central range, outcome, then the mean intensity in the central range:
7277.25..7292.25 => -0.04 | 19.9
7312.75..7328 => -0.06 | 20.8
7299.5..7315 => -0.04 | 20.2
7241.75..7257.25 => -0.10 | 20.5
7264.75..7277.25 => -0.08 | 20.4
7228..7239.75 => 0.00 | 18.4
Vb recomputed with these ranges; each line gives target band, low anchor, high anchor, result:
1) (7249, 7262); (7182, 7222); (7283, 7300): -0.08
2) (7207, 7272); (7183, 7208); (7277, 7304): -0.03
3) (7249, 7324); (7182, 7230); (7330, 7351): -0.02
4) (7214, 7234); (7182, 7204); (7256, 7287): 0.03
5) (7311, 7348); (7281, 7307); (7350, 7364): -0.07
